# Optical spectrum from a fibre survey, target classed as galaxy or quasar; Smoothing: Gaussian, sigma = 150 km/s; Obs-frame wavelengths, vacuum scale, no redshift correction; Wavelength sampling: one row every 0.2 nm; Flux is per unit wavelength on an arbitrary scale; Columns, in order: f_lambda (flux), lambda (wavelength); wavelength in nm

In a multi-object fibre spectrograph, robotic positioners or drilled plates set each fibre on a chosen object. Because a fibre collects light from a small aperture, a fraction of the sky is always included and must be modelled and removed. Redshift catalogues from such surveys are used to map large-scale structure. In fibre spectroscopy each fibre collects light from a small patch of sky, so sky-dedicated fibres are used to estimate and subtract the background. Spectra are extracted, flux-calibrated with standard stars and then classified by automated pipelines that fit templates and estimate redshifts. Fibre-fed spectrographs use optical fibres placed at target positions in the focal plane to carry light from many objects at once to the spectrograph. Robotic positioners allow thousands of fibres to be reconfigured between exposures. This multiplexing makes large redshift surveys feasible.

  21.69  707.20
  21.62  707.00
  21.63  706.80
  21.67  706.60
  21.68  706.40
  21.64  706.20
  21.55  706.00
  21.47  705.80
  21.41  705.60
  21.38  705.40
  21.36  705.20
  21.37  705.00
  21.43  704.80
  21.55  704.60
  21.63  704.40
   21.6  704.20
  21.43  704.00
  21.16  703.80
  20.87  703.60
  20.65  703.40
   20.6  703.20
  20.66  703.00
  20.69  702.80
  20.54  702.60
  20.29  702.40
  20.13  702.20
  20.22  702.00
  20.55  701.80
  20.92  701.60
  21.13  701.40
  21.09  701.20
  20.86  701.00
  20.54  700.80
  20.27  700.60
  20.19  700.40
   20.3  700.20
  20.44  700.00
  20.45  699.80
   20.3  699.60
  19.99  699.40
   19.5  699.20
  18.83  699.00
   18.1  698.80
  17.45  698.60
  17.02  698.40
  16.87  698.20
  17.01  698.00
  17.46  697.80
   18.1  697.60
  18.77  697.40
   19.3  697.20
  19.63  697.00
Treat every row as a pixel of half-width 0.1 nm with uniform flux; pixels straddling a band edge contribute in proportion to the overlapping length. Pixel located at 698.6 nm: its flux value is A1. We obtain 17.45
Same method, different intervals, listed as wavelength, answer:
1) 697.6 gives 18.1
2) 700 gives 20.44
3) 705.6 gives 21.41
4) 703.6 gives 20.87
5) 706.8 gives 21.63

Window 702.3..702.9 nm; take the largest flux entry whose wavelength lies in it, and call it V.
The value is 20.69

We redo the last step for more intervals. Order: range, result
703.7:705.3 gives 21.63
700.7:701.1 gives 20.86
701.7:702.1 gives 20.55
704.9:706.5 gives 21.68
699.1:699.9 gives 20.45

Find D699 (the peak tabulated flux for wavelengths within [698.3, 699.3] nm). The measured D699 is 19.5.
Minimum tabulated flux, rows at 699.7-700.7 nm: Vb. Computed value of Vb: 20.19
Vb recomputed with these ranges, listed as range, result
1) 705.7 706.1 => 21.47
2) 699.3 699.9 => 19.99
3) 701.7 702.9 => 20.13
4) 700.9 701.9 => 20.55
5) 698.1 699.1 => 16.87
